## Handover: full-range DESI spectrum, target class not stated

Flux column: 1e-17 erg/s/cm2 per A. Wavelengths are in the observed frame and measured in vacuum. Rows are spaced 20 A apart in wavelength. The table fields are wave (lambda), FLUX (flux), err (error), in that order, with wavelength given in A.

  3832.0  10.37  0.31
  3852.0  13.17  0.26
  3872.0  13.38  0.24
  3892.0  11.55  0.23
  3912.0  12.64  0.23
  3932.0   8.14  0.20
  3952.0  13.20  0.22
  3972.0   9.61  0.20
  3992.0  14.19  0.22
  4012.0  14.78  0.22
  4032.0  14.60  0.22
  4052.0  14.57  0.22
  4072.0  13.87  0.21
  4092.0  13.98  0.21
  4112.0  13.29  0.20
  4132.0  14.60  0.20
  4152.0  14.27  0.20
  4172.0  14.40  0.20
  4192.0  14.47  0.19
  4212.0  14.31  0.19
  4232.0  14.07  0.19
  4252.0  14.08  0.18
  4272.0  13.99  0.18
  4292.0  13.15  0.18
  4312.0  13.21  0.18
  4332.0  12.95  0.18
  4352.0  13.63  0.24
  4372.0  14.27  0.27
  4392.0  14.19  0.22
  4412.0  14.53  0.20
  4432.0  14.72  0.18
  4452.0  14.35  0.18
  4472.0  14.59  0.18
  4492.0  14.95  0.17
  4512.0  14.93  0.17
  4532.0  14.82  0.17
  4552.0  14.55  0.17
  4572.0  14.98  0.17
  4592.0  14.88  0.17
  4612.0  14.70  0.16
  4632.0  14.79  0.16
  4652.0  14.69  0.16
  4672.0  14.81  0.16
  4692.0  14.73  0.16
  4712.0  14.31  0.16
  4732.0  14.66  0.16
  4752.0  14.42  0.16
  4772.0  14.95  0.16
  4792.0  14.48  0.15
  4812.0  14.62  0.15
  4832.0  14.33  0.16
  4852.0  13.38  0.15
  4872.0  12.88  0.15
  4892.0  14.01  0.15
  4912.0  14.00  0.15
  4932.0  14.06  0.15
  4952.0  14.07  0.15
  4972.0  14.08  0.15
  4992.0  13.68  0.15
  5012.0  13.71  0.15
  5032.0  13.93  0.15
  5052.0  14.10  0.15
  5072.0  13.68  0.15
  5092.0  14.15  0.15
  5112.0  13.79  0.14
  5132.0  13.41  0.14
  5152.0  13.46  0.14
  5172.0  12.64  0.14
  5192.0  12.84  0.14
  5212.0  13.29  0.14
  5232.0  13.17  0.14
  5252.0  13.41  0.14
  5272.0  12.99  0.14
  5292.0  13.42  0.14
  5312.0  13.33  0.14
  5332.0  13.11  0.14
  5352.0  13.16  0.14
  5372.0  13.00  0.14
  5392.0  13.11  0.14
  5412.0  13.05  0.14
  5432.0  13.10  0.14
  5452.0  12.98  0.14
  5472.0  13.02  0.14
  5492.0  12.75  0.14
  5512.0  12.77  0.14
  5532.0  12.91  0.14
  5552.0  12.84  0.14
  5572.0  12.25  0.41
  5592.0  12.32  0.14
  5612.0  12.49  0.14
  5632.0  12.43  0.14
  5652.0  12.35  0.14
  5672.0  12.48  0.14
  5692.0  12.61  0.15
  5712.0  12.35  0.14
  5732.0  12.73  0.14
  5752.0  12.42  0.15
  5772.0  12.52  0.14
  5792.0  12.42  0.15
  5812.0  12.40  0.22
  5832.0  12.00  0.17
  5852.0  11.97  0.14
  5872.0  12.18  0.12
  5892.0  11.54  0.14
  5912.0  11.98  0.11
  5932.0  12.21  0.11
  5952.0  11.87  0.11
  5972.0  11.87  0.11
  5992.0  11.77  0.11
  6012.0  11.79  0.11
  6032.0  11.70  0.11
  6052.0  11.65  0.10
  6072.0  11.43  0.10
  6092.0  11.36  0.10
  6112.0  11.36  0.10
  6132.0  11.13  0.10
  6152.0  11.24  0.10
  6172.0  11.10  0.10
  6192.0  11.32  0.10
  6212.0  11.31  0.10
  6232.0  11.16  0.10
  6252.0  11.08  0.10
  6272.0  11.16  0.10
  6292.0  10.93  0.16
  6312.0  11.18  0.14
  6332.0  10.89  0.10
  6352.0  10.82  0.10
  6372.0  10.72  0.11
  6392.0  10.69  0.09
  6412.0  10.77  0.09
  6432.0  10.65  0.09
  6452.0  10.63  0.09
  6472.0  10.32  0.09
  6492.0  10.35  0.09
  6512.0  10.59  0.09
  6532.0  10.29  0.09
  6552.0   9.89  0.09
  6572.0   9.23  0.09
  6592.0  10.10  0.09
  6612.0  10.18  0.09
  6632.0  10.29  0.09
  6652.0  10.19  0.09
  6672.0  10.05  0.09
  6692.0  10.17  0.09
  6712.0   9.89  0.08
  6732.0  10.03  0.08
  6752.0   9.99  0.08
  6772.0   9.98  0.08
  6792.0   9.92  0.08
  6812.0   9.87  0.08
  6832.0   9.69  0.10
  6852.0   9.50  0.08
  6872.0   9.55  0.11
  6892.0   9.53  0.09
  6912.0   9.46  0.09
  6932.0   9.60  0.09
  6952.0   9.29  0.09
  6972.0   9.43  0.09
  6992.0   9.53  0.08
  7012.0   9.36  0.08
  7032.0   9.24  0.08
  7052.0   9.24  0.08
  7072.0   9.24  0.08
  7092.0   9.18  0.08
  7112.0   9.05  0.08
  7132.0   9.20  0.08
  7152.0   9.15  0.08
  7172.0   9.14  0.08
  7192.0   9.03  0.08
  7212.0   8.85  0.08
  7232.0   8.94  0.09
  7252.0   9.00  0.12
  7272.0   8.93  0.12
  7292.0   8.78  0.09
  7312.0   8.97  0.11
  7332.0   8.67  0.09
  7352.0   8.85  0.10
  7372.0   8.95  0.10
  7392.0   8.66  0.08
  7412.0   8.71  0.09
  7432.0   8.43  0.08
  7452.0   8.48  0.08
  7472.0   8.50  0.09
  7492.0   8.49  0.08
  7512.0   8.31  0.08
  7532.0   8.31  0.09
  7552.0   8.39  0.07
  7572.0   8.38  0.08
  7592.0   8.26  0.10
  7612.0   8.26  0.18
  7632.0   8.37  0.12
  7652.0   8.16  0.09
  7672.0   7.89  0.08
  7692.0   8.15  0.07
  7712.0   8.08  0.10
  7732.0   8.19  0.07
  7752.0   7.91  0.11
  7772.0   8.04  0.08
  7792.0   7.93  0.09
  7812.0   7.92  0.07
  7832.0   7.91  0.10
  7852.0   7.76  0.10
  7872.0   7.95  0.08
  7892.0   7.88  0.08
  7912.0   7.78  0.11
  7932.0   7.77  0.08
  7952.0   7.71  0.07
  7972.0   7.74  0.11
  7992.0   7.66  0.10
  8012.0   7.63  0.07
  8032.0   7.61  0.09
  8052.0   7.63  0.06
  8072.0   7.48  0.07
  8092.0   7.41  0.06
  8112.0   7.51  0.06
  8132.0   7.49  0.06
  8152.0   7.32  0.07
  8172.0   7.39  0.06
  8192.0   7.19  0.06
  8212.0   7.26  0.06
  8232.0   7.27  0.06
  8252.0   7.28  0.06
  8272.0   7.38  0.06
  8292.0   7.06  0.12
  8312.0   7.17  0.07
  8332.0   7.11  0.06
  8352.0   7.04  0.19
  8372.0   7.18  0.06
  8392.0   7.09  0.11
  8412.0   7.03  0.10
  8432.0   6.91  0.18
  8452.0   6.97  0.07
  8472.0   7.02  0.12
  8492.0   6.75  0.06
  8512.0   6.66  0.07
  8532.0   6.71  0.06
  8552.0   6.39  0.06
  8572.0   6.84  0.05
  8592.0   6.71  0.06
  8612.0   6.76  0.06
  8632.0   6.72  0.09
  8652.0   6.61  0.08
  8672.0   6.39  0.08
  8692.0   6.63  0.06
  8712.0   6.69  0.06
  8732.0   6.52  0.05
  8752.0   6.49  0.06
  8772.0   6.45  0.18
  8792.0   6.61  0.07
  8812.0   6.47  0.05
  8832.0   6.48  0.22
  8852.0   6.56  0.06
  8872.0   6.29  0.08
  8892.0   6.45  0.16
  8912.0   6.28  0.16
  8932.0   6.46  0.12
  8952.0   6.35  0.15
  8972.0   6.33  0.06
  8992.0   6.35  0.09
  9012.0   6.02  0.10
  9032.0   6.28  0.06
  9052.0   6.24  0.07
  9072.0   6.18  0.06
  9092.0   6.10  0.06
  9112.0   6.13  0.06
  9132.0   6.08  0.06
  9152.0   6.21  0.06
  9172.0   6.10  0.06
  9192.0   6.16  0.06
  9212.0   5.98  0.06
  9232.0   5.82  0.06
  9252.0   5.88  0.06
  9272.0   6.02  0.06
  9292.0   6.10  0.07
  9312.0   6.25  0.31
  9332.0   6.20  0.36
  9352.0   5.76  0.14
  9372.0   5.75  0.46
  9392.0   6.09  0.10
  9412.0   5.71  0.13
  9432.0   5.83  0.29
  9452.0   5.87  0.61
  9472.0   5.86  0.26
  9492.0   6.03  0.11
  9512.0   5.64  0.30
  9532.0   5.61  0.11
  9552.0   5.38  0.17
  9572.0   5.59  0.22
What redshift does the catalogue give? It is 0.00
